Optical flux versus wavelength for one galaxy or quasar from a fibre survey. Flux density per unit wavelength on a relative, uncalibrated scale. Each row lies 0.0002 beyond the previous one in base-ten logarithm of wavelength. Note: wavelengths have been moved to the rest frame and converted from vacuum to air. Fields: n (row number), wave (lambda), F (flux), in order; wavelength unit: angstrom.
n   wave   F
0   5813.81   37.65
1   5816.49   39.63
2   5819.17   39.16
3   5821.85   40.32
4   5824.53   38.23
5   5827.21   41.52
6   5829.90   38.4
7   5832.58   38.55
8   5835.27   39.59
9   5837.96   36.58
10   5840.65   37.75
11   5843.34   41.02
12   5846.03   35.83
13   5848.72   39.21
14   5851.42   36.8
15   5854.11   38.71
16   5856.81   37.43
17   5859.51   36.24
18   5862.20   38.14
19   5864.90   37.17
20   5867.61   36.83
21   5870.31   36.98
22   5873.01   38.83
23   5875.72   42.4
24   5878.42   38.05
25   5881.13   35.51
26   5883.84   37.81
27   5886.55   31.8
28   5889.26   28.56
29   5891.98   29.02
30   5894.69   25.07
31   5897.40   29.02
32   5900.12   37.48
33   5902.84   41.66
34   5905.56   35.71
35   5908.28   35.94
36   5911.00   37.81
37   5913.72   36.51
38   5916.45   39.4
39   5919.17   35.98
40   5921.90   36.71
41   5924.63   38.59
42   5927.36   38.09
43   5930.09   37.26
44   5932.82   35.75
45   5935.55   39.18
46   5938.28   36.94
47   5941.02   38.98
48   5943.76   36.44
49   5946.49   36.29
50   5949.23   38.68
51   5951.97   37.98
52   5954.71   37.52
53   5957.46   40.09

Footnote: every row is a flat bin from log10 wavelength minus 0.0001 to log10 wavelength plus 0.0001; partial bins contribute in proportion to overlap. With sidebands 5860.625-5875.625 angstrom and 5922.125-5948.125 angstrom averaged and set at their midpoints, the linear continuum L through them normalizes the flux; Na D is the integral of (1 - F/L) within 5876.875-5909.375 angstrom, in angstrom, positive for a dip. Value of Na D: 3.4 angstrom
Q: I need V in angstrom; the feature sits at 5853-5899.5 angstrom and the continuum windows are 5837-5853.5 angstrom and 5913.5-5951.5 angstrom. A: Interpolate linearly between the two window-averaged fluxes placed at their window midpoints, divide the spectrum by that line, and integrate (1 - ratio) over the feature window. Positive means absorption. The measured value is 3.2 angstrom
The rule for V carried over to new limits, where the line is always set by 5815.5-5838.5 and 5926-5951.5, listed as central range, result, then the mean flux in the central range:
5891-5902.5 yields 2.1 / 31.2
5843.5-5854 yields 0.3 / 37.9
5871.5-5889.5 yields 0.8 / 36.6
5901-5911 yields 0.1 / 37.8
